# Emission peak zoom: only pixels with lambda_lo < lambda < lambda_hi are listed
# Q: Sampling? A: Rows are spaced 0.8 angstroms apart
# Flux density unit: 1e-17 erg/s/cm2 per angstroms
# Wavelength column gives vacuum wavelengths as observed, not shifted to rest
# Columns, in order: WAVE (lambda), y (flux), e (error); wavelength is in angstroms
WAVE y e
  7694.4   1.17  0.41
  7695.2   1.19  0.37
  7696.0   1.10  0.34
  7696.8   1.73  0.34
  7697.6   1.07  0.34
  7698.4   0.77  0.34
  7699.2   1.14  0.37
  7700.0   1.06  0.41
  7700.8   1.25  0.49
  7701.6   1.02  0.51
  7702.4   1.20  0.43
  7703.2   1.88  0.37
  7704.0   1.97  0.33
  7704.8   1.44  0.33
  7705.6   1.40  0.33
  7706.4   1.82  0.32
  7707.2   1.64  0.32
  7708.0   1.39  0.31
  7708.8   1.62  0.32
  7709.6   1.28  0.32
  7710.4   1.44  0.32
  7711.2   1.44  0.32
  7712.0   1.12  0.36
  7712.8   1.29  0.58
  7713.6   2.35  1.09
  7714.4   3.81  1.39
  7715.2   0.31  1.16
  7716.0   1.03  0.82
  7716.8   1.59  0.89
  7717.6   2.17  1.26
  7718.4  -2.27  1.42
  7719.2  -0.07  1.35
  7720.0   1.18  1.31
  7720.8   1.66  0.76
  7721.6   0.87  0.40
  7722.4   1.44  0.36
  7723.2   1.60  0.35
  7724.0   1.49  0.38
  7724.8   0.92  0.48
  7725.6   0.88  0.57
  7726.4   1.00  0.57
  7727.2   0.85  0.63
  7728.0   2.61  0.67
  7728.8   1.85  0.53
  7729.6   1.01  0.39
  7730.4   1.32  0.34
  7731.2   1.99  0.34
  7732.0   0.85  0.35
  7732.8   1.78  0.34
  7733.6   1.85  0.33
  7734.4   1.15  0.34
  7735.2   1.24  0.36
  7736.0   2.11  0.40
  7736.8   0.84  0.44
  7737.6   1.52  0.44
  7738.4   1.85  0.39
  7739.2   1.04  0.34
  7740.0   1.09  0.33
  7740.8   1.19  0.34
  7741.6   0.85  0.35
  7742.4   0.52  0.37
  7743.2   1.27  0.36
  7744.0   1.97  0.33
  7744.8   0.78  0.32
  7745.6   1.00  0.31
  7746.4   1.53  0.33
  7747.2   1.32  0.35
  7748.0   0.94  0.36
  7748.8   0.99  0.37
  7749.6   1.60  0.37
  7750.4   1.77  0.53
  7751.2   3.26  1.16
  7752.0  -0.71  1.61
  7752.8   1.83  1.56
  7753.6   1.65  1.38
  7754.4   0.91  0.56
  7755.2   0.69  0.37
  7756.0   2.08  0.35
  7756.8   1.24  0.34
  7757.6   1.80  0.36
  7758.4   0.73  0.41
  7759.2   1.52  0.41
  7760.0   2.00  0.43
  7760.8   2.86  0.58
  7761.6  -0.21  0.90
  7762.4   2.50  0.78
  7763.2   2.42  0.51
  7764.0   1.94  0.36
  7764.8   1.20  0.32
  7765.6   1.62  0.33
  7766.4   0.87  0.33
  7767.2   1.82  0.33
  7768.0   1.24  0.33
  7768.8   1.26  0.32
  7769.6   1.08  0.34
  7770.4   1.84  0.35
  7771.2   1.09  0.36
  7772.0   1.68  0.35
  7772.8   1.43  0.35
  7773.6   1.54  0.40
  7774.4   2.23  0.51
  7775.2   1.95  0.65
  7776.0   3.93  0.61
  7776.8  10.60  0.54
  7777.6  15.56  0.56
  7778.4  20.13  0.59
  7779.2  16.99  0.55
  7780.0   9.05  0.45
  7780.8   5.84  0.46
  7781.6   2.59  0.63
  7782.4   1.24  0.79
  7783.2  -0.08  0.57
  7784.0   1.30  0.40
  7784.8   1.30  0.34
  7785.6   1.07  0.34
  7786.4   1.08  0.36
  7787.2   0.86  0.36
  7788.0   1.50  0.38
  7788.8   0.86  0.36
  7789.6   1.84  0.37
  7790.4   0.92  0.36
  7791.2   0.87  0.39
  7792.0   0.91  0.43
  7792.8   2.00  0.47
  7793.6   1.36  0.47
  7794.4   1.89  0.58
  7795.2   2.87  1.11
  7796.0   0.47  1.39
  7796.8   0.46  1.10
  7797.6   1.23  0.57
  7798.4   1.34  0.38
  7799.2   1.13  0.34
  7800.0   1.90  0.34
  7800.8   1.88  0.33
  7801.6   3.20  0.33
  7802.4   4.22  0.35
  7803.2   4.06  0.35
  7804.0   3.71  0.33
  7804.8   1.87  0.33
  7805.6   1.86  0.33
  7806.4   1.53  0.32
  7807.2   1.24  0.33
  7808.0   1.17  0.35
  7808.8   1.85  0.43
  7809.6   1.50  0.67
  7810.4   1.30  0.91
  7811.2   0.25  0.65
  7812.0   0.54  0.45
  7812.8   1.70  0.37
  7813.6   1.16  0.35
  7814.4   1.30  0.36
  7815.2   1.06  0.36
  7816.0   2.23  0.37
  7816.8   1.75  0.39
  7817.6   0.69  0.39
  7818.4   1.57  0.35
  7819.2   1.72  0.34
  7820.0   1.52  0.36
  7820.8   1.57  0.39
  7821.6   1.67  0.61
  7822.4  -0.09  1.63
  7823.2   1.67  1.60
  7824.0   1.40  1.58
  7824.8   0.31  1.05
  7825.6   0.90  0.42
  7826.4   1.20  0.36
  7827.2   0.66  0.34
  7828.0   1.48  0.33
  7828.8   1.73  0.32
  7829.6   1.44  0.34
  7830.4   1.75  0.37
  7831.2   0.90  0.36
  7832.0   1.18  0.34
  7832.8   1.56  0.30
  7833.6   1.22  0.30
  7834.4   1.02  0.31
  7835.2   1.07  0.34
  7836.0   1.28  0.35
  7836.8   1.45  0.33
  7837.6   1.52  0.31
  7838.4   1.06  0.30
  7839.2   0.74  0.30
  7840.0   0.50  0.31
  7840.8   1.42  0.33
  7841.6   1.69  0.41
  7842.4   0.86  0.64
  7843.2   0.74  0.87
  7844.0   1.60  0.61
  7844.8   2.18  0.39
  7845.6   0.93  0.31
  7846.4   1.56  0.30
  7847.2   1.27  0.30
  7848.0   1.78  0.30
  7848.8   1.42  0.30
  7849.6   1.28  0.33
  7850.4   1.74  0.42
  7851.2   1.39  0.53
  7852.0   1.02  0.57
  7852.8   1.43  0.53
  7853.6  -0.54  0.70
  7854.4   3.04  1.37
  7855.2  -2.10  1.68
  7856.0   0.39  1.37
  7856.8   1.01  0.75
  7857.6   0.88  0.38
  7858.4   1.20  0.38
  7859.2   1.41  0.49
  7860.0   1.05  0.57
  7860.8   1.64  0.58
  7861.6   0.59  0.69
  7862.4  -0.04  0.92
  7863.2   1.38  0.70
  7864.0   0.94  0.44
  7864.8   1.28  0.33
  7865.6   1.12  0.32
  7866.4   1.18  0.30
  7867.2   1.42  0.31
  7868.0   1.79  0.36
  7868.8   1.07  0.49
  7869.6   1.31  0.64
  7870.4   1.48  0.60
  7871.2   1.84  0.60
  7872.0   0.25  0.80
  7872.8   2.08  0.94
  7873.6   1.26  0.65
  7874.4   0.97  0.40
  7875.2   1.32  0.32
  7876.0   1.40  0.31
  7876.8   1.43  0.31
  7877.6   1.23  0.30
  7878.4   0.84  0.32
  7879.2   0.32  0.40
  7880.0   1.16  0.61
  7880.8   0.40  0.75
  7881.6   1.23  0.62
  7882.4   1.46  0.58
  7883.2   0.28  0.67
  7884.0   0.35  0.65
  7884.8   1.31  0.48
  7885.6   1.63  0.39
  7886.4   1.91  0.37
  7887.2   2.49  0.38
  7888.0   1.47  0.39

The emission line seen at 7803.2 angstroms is [N II]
